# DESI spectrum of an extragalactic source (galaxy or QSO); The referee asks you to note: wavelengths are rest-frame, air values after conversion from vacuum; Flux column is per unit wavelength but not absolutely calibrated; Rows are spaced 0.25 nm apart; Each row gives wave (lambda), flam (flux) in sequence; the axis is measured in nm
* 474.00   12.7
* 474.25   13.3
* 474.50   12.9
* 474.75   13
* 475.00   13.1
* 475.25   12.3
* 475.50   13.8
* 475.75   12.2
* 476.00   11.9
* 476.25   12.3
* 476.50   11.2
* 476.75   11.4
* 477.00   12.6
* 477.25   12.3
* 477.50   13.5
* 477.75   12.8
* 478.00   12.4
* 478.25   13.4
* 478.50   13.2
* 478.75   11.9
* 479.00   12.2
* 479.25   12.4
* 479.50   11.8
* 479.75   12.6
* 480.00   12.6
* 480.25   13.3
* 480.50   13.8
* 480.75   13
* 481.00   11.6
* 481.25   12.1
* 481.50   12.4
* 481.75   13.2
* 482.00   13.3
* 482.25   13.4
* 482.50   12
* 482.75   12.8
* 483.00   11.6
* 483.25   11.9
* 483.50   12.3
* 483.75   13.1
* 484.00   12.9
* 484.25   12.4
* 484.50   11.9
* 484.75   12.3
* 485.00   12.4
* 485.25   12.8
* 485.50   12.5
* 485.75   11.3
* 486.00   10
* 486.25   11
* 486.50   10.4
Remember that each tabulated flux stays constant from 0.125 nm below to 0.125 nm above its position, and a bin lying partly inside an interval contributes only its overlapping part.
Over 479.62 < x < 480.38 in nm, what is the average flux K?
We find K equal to 12.8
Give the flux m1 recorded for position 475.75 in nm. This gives 12.2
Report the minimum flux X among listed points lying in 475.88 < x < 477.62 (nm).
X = 11.2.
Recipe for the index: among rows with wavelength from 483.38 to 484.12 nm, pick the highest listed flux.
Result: 13.1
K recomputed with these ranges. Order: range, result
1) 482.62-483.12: 12.2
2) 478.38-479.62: 12.3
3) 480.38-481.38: 12.6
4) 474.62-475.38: 12.8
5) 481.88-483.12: 12.6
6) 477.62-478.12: 12.6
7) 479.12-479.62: 12.1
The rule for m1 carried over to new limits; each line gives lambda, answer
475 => 13.1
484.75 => 12.3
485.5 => 12.5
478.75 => 11.9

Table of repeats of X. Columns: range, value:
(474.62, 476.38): 11.9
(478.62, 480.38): 11.8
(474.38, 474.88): 12.9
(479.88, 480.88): 12.6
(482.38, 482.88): 12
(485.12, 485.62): 12.5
